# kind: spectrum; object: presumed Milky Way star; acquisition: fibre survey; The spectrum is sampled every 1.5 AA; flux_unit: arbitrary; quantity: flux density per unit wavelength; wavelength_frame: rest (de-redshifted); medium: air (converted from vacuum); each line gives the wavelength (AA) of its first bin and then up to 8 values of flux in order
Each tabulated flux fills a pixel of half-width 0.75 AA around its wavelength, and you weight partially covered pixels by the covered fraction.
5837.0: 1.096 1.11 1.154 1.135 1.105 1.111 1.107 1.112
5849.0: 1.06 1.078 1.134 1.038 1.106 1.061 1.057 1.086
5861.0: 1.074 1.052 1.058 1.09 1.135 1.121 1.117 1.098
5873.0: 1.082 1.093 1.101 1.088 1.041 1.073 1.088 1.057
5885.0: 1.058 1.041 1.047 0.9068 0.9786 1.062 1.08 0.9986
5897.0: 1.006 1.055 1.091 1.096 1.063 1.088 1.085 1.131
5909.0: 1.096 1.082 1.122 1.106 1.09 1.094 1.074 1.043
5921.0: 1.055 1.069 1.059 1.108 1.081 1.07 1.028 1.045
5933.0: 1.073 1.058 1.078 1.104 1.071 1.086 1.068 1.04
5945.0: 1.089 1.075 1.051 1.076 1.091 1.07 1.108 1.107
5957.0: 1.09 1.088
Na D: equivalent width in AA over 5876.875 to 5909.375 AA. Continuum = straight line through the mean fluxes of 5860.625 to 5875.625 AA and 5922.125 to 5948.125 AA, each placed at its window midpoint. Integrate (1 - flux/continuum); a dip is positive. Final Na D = 0.9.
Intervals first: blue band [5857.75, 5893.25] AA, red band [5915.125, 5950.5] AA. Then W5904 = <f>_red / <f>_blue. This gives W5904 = 1.00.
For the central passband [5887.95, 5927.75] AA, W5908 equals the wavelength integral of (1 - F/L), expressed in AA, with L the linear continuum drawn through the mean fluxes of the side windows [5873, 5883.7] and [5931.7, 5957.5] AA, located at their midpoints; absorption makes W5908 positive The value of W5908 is 0.5 AA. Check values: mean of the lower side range 1.08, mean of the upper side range 1.08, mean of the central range 1.07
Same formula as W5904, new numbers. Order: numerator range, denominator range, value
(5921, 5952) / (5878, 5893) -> 1.03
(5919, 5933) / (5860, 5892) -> 1.00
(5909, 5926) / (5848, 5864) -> 1.01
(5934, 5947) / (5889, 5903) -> 1.04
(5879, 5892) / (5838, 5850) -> 0.93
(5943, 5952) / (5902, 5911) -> 0.98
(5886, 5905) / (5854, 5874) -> 0.96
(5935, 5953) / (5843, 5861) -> 0.99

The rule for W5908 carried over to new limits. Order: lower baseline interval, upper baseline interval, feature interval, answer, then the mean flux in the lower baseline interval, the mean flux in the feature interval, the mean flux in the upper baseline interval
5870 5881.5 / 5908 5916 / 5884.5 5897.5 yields 0.9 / 1.08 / 1.02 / 1.1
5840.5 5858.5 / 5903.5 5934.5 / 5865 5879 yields -0.1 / 1.09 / 1.1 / 1.08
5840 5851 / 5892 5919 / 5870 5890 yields 0.5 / 1.11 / 1.06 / 1.08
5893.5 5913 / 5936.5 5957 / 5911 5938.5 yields 0.1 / 1.08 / 1.08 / 1.08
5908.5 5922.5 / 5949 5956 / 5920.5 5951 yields 0.5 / 1.08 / 1.07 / 1.09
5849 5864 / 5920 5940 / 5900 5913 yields -0.3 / 1.07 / 1.1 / 1.07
